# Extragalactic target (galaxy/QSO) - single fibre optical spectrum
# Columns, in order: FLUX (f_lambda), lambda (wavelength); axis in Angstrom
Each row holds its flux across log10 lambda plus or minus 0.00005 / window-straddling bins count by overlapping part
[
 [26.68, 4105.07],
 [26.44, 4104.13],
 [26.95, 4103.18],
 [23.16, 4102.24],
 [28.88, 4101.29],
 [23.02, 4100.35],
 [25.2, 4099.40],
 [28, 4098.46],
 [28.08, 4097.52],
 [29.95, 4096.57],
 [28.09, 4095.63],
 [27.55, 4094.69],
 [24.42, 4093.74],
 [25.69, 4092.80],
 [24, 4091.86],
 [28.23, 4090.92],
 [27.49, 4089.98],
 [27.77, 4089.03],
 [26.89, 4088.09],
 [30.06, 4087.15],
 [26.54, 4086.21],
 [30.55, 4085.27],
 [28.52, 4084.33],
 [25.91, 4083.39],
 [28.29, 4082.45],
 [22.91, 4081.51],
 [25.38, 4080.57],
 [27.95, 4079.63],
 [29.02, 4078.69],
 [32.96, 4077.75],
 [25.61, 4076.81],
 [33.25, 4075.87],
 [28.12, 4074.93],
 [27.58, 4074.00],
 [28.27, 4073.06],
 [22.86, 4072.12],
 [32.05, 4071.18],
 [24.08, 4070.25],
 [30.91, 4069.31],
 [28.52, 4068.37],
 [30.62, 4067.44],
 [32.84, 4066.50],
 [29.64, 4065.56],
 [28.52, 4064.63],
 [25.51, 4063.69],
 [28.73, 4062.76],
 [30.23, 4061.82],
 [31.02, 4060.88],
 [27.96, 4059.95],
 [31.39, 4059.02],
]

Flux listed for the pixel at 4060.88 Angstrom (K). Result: 31.02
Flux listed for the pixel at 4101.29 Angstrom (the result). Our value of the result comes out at 28.88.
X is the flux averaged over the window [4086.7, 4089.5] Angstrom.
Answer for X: 28.3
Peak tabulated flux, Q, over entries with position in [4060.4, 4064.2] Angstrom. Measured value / 31.02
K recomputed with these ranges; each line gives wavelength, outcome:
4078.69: 29.02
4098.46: 28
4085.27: 30.55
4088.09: 26.89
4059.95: 27.96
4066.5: 32.84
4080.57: 25.38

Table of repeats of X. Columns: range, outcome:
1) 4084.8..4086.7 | 28.6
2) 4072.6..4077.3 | 28.6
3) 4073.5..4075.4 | 27.9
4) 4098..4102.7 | 25.6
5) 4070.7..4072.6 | 27.5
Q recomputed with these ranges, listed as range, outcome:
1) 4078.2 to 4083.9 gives 29.02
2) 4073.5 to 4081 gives 33.25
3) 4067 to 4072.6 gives 32.05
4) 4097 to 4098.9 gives 28.08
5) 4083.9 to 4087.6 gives 30.55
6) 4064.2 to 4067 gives 32.84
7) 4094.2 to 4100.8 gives 29.95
